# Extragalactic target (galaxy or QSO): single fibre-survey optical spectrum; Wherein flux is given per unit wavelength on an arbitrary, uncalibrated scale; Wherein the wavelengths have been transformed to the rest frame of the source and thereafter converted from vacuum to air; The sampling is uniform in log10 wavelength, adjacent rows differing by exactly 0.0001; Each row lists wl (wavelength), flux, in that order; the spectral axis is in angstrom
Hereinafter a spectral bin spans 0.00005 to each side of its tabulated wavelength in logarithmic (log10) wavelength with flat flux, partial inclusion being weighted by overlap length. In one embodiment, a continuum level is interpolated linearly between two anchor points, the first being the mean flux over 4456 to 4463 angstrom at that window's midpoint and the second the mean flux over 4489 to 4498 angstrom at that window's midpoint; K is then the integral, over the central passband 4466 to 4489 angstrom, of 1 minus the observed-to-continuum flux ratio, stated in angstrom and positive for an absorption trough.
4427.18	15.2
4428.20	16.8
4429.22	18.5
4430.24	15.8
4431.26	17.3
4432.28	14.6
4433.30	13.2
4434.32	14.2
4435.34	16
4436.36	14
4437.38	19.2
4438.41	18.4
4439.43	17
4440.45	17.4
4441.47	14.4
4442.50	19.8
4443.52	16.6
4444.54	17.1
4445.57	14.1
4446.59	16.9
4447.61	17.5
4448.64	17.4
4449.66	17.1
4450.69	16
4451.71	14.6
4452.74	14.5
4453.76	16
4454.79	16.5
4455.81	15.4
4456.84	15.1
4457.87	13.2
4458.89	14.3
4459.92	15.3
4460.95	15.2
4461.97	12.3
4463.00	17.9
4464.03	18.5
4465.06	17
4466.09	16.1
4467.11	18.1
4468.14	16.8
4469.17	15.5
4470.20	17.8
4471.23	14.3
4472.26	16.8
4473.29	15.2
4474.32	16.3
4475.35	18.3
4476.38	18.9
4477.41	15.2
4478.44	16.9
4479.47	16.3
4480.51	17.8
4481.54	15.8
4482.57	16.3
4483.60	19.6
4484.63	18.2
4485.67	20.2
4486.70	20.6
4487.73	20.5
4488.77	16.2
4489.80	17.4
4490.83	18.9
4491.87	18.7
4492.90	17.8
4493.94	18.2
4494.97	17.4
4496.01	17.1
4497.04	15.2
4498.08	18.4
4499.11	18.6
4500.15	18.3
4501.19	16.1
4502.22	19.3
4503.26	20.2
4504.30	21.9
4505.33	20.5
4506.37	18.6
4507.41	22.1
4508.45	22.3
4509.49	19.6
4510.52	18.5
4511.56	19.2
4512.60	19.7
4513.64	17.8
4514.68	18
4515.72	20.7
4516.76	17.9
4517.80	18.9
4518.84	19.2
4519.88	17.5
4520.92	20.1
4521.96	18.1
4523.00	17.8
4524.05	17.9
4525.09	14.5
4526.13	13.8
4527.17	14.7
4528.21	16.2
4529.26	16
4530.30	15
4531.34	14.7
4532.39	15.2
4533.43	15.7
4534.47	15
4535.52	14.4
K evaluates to -1.7 angstrom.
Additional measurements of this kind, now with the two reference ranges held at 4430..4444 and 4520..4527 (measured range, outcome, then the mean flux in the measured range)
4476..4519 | -4.6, 18.5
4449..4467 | 0.9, 15.7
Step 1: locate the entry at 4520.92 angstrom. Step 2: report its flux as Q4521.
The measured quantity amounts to 20.1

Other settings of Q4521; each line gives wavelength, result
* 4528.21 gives 16.2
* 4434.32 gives 14.2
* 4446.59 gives 16.9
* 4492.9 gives 17.8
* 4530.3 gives 15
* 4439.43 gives 17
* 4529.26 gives 16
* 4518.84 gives 19.2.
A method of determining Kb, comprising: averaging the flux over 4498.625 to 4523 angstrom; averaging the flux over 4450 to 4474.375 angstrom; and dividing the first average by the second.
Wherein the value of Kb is 1.22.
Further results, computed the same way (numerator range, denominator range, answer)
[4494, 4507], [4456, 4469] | 1.17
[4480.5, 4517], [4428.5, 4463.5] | 1.17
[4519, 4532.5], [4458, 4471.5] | 1.02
